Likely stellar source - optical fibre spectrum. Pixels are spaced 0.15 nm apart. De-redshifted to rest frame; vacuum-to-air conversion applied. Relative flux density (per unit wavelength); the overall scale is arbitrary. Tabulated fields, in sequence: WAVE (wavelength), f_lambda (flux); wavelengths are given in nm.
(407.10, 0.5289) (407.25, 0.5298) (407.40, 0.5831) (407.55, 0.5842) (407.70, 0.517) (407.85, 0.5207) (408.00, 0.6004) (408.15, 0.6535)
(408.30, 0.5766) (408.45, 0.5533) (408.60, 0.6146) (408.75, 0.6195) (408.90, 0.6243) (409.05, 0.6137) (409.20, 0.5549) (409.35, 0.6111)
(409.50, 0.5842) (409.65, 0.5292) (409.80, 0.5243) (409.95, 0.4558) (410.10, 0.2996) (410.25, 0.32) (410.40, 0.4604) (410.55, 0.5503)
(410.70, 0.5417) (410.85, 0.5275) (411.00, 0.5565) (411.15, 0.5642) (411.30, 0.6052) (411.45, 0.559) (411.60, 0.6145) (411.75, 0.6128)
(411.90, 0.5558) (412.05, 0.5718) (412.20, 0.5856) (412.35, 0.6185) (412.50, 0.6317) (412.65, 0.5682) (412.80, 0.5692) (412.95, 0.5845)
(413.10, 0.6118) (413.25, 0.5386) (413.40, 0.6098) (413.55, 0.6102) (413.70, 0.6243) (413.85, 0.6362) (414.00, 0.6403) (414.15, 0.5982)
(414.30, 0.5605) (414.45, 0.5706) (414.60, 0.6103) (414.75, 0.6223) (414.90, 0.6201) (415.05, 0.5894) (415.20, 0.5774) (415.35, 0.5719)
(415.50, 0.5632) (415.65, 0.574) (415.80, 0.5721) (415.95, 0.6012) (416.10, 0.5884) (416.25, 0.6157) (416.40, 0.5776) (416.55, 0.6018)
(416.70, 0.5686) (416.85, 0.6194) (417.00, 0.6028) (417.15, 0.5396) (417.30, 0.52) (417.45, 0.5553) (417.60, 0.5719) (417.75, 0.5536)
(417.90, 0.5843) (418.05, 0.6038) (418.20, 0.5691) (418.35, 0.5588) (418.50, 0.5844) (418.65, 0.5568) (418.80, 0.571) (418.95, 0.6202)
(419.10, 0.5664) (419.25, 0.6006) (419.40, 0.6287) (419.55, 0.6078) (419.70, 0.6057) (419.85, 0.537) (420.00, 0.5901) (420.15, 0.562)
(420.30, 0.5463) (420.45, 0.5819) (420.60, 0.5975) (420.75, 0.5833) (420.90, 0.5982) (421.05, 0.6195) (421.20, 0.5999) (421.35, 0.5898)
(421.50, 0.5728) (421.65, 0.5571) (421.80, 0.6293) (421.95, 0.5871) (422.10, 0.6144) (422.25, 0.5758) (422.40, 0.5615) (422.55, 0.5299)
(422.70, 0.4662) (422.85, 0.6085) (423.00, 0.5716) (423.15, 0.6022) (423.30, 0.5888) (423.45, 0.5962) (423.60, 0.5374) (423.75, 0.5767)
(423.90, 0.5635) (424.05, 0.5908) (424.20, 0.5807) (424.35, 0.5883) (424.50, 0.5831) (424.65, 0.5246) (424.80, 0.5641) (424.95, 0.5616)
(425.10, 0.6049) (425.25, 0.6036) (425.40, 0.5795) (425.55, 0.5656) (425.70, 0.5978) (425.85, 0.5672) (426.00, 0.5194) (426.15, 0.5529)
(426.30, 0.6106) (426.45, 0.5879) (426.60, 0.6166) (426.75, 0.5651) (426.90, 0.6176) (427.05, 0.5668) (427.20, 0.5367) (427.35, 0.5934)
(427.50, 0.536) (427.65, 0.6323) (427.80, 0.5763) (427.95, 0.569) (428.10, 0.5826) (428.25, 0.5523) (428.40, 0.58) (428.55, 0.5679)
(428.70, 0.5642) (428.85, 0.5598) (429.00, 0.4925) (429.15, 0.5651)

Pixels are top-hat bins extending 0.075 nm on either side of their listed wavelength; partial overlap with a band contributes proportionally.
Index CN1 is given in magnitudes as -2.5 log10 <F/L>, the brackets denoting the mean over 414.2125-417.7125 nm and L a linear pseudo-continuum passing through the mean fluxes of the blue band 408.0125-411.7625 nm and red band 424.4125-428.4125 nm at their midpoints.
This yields -0.04 mag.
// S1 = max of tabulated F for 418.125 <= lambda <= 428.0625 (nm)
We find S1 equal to 0.6323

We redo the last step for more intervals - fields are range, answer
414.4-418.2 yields 0.6223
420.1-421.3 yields 0.6195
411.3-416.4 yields 0.6403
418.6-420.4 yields 0.6287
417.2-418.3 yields 0.6038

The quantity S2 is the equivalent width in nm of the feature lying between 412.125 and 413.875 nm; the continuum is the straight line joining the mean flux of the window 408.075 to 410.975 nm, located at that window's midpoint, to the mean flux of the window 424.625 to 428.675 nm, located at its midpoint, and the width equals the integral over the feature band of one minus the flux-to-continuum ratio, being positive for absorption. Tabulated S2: -0.17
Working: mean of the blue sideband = 0.538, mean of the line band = 0.598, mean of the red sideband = 0.576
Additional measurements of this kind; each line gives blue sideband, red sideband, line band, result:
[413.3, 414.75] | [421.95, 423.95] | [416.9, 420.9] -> 0.058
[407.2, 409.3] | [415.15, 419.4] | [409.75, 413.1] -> 0.230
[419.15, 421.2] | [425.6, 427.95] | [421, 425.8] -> 0.050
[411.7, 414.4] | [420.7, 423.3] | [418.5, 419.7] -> -0.016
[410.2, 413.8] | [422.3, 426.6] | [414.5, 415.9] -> -0.048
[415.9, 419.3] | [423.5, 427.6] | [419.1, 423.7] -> -0.035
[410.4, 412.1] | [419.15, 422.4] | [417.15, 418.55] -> 0.039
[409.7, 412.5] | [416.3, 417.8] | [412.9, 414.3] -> -0.141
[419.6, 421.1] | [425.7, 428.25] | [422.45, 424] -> 0.041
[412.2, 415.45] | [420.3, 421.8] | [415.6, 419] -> 0.086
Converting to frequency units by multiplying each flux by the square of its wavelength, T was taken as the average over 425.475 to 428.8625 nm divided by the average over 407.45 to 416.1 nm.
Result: 1.1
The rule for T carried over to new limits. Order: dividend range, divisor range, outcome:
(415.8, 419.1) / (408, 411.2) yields 1.11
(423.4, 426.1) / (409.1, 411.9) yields 1.16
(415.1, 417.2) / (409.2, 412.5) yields 1.11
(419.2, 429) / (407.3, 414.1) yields 1.09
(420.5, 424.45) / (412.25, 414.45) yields 1.01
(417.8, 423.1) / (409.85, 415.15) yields 1.07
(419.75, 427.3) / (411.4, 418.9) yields 1.02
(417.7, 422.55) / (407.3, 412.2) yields 1.11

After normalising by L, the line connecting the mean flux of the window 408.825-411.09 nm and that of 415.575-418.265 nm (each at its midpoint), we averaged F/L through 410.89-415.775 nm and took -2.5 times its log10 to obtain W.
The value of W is -0.084 mag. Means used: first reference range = 0.517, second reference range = 0.579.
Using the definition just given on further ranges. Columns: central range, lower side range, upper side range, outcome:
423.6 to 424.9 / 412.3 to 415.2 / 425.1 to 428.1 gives 0.026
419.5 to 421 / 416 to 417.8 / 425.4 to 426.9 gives -0.007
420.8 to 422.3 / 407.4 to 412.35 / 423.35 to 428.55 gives -0.046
